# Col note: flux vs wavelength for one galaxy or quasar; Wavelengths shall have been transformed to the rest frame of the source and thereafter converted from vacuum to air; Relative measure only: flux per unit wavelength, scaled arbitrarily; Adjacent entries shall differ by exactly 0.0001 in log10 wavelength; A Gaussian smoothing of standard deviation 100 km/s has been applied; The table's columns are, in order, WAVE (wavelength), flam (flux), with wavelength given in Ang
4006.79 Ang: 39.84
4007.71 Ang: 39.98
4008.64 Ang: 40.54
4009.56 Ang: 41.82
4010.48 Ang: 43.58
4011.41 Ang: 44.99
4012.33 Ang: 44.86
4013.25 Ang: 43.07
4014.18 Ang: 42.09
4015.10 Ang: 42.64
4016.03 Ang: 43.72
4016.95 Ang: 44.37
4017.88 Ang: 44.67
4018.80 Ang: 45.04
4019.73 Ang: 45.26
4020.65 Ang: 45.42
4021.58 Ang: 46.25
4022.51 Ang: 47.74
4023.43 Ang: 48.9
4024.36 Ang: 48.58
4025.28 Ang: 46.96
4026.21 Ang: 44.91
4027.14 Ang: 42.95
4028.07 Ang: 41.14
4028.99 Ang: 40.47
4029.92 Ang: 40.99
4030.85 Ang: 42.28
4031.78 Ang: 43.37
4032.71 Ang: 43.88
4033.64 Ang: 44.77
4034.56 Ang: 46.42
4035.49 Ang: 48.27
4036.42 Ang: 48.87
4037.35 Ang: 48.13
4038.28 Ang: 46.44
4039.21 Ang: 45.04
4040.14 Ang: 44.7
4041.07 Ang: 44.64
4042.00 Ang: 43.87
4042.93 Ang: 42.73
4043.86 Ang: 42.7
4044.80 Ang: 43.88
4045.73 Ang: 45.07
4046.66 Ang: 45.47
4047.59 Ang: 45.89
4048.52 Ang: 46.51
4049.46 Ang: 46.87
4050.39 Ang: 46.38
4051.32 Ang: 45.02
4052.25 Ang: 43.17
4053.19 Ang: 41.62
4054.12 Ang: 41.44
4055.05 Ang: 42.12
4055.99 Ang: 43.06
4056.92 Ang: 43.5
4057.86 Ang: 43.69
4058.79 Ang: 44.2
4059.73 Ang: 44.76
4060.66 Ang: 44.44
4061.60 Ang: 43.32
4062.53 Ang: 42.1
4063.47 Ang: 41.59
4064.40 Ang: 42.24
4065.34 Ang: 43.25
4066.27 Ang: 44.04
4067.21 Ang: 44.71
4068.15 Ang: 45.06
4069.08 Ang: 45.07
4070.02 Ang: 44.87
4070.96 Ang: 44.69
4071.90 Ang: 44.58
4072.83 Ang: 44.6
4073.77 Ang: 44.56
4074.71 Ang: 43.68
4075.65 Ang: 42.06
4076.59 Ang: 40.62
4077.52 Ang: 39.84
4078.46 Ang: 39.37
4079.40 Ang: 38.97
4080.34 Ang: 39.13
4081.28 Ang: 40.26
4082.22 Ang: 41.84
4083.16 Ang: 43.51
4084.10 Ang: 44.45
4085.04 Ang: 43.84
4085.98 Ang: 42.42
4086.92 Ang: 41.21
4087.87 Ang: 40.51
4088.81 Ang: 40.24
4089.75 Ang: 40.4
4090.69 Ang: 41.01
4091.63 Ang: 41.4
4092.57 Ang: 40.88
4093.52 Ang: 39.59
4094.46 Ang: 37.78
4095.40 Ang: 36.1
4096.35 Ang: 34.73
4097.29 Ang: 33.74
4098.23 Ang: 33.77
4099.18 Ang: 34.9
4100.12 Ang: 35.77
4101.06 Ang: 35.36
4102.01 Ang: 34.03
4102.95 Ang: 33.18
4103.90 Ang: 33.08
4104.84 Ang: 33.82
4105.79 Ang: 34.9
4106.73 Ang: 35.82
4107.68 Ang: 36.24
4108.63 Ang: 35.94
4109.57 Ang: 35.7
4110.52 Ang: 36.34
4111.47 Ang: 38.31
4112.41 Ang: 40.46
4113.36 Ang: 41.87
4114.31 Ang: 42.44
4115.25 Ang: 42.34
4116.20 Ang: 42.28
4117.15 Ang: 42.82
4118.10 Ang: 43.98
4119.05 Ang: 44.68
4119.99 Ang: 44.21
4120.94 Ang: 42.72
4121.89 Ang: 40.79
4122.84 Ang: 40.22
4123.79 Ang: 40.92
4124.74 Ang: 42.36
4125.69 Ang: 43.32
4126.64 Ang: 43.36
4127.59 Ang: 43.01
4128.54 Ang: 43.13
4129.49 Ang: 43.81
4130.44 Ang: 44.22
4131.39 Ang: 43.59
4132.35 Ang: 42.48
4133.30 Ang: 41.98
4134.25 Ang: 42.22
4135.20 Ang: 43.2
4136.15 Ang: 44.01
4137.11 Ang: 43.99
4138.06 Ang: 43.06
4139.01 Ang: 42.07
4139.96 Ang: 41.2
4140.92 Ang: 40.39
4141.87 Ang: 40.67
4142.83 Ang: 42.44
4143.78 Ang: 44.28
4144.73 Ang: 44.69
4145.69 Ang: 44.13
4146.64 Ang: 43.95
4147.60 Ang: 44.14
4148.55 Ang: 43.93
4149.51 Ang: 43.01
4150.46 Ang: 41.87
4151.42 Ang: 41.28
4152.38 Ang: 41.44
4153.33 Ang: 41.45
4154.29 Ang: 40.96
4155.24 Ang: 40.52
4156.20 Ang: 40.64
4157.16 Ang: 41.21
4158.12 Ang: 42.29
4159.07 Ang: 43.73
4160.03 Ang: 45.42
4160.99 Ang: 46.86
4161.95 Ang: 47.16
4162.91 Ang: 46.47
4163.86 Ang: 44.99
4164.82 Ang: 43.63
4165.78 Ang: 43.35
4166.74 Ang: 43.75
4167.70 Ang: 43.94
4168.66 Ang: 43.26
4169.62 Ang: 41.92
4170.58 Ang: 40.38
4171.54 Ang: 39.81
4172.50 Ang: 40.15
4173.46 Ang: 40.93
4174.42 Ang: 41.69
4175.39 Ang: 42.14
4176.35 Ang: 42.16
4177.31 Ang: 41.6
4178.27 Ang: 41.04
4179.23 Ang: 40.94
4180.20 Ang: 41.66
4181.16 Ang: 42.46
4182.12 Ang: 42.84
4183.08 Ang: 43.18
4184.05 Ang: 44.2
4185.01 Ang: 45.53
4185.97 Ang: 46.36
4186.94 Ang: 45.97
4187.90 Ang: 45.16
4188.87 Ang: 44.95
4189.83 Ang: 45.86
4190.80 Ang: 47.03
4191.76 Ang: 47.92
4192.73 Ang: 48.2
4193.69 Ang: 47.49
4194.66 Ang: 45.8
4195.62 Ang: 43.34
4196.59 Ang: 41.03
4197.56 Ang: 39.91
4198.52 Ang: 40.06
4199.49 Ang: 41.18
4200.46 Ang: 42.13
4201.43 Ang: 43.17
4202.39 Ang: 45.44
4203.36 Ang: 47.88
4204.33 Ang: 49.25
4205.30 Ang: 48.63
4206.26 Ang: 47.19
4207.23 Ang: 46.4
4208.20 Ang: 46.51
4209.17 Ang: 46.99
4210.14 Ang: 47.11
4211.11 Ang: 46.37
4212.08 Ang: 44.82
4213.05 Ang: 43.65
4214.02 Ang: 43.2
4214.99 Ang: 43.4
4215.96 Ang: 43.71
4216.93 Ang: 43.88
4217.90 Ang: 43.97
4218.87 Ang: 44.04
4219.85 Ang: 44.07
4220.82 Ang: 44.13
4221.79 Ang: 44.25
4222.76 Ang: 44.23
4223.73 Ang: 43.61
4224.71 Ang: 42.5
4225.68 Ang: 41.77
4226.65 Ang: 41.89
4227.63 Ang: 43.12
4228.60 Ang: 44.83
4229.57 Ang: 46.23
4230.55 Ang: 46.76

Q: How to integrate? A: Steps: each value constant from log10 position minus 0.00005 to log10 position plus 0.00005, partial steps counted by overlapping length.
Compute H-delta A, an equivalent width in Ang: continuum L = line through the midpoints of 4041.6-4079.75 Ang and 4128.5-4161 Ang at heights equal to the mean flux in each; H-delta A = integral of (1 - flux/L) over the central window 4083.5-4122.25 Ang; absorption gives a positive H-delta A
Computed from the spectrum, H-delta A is 3.83 Ang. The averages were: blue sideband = 43.6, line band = 38.9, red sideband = 42.7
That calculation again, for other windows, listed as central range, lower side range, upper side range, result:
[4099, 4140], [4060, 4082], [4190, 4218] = 3.1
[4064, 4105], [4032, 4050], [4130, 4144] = 3.7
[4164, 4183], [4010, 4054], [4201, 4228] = 1.2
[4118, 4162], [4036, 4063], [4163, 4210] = 1.3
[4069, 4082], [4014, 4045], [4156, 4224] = 0.7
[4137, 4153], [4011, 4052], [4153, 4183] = 0.1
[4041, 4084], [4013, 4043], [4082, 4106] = -2.1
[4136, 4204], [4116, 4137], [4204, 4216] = 1.9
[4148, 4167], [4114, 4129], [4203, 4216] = 0.4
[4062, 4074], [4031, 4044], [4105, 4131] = -0.1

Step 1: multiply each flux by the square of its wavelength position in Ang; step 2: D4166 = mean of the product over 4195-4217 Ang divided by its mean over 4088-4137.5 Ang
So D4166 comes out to 1.17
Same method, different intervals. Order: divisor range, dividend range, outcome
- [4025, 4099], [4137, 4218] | 1.08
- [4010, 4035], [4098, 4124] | 0.91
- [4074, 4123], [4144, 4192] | 1.14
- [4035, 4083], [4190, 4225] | 1.10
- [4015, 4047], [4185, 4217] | 1.09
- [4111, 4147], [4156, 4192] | 1.04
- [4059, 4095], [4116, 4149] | 1.04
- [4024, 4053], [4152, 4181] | 1.01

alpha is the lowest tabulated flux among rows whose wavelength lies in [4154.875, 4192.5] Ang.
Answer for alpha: 39.81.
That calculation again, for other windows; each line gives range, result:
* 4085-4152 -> 33.08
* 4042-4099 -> 33.74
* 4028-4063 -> 40.47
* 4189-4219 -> 39.91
